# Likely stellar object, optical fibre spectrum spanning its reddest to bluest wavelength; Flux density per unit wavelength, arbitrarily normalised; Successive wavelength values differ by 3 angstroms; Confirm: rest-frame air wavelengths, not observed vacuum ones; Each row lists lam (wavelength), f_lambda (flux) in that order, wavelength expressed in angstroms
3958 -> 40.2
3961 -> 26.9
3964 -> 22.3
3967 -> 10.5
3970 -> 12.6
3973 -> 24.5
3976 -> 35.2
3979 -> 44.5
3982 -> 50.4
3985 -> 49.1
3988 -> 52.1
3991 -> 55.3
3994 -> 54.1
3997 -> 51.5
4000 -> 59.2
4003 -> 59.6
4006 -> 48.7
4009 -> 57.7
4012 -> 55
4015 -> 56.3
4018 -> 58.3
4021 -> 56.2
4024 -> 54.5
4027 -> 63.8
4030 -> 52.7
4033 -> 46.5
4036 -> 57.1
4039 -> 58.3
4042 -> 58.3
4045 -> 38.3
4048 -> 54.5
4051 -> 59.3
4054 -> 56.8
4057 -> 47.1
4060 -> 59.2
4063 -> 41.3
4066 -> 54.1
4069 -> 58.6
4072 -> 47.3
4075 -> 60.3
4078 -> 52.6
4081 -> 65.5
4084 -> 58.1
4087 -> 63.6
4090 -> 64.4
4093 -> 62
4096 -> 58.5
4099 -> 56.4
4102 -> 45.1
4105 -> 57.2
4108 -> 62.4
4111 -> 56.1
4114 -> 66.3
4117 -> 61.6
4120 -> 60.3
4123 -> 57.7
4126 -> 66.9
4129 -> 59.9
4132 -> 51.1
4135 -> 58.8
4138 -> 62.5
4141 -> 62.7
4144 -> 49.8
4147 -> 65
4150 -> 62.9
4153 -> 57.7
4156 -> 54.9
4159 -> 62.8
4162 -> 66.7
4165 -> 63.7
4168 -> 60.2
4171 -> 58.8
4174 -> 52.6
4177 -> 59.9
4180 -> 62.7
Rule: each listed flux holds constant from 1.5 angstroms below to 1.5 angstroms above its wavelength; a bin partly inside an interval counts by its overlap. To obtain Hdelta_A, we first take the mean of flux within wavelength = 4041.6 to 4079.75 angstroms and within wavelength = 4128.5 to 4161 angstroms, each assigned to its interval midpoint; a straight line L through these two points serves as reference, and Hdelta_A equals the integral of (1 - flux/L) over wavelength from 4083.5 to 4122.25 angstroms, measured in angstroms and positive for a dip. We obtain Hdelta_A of -2.4 angstroms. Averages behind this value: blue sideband 52.8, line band 59.4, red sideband 59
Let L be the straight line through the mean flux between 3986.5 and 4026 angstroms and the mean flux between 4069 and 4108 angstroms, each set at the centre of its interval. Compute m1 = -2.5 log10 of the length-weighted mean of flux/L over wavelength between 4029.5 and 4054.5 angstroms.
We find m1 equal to 0.06 mag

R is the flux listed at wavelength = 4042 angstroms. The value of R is 58.3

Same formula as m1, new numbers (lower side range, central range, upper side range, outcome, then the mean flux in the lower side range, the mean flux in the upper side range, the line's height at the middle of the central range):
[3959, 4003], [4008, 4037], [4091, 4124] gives -0.210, 39.9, 58.6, 46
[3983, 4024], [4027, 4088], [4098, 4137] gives 0.038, 54.8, 58.5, 56.6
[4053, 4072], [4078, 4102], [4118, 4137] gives -0.084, 52.3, 59.3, 55.3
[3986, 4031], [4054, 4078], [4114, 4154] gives 0.095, 55.6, 60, 57.6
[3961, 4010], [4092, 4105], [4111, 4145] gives 0.013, 42.3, 59.8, 56.2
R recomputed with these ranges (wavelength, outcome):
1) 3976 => 35.2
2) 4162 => 66.7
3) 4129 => 59.9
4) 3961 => 26.9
